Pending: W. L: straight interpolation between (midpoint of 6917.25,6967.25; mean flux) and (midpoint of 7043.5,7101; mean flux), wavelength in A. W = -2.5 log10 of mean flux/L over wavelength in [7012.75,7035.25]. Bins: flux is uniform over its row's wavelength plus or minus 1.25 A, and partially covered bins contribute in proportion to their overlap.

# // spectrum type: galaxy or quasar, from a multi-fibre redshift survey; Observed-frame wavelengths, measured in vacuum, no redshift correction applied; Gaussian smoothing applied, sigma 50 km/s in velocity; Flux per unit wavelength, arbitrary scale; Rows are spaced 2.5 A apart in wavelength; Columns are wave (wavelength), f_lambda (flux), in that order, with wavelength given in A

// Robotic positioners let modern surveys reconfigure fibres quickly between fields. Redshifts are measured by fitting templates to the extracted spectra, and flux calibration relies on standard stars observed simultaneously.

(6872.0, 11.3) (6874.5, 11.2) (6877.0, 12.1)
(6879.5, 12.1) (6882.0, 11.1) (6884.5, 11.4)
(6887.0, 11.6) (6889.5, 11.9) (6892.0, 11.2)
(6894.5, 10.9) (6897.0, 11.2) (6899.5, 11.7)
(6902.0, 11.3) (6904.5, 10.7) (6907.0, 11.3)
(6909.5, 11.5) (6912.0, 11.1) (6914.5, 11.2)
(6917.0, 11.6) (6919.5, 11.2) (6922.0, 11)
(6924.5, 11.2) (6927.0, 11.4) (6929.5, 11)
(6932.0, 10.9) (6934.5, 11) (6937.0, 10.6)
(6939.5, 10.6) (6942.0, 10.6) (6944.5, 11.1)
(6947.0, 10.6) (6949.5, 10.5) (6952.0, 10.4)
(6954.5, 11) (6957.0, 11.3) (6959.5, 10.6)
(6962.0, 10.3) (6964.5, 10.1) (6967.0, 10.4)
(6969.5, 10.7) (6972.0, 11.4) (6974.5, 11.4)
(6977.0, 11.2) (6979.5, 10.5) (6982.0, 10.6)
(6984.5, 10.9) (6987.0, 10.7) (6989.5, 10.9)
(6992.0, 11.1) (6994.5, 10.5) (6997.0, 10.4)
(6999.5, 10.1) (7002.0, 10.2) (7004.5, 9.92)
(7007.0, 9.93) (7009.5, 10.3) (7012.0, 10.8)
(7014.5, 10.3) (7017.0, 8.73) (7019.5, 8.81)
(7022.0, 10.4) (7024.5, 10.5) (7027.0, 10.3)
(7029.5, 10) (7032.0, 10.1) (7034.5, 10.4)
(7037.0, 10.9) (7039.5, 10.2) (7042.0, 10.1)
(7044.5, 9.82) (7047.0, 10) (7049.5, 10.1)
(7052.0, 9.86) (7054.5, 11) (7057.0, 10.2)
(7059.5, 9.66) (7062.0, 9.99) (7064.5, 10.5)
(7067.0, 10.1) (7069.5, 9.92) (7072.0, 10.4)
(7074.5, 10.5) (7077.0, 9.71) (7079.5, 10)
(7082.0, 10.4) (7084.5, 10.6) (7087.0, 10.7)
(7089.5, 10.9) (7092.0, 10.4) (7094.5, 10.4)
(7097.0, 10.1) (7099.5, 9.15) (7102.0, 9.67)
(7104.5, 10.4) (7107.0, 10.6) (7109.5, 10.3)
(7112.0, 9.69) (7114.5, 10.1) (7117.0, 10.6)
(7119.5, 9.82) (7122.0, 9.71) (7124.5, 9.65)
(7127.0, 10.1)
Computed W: 0.05 mag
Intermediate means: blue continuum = 10.8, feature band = 9.96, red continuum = 10.2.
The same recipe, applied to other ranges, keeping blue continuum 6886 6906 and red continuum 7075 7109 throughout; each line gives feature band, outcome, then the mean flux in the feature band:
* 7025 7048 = 0.034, 10.2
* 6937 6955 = 0.037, 10.7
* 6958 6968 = 0.058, 10.4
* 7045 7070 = 0.032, 10.1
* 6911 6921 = -0.007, 11.3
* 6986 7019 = 0.048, 10.3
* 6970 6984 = -0.013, 11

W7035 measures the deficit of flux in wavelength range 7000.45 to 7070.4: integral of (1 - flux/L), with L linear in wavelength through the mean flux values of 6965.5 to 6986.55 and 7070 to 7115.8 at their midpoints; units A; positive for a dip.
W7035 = 2.84 A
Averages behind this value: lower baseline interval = 10.9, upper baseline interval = 10.2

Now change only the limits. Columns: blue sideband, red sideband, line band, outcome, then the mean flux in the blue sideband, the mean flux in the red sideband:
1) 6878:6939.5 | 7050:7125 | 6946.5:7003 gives 0.8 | 11.2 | 10.2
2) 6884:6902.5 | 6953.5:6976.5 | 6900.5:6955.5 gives 0.6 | 11.4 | 10.8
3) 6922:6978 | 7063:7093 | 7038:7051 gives 0.5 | 10.8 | 10.3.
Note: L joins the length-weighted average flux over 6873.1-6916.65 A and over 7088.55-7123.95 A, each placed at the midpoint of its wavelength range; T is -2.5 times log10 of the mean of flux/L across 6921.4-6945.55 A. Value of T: 0.02 mag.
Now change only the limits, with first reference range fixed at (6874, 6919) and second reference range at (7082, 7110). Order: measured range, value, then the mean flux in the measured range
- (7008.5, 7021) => 0.10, 9.79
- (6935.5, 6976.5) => 0.03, 10.7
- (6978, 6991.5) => 0.02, 10.8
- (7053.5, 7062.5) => 0.03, 10.2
